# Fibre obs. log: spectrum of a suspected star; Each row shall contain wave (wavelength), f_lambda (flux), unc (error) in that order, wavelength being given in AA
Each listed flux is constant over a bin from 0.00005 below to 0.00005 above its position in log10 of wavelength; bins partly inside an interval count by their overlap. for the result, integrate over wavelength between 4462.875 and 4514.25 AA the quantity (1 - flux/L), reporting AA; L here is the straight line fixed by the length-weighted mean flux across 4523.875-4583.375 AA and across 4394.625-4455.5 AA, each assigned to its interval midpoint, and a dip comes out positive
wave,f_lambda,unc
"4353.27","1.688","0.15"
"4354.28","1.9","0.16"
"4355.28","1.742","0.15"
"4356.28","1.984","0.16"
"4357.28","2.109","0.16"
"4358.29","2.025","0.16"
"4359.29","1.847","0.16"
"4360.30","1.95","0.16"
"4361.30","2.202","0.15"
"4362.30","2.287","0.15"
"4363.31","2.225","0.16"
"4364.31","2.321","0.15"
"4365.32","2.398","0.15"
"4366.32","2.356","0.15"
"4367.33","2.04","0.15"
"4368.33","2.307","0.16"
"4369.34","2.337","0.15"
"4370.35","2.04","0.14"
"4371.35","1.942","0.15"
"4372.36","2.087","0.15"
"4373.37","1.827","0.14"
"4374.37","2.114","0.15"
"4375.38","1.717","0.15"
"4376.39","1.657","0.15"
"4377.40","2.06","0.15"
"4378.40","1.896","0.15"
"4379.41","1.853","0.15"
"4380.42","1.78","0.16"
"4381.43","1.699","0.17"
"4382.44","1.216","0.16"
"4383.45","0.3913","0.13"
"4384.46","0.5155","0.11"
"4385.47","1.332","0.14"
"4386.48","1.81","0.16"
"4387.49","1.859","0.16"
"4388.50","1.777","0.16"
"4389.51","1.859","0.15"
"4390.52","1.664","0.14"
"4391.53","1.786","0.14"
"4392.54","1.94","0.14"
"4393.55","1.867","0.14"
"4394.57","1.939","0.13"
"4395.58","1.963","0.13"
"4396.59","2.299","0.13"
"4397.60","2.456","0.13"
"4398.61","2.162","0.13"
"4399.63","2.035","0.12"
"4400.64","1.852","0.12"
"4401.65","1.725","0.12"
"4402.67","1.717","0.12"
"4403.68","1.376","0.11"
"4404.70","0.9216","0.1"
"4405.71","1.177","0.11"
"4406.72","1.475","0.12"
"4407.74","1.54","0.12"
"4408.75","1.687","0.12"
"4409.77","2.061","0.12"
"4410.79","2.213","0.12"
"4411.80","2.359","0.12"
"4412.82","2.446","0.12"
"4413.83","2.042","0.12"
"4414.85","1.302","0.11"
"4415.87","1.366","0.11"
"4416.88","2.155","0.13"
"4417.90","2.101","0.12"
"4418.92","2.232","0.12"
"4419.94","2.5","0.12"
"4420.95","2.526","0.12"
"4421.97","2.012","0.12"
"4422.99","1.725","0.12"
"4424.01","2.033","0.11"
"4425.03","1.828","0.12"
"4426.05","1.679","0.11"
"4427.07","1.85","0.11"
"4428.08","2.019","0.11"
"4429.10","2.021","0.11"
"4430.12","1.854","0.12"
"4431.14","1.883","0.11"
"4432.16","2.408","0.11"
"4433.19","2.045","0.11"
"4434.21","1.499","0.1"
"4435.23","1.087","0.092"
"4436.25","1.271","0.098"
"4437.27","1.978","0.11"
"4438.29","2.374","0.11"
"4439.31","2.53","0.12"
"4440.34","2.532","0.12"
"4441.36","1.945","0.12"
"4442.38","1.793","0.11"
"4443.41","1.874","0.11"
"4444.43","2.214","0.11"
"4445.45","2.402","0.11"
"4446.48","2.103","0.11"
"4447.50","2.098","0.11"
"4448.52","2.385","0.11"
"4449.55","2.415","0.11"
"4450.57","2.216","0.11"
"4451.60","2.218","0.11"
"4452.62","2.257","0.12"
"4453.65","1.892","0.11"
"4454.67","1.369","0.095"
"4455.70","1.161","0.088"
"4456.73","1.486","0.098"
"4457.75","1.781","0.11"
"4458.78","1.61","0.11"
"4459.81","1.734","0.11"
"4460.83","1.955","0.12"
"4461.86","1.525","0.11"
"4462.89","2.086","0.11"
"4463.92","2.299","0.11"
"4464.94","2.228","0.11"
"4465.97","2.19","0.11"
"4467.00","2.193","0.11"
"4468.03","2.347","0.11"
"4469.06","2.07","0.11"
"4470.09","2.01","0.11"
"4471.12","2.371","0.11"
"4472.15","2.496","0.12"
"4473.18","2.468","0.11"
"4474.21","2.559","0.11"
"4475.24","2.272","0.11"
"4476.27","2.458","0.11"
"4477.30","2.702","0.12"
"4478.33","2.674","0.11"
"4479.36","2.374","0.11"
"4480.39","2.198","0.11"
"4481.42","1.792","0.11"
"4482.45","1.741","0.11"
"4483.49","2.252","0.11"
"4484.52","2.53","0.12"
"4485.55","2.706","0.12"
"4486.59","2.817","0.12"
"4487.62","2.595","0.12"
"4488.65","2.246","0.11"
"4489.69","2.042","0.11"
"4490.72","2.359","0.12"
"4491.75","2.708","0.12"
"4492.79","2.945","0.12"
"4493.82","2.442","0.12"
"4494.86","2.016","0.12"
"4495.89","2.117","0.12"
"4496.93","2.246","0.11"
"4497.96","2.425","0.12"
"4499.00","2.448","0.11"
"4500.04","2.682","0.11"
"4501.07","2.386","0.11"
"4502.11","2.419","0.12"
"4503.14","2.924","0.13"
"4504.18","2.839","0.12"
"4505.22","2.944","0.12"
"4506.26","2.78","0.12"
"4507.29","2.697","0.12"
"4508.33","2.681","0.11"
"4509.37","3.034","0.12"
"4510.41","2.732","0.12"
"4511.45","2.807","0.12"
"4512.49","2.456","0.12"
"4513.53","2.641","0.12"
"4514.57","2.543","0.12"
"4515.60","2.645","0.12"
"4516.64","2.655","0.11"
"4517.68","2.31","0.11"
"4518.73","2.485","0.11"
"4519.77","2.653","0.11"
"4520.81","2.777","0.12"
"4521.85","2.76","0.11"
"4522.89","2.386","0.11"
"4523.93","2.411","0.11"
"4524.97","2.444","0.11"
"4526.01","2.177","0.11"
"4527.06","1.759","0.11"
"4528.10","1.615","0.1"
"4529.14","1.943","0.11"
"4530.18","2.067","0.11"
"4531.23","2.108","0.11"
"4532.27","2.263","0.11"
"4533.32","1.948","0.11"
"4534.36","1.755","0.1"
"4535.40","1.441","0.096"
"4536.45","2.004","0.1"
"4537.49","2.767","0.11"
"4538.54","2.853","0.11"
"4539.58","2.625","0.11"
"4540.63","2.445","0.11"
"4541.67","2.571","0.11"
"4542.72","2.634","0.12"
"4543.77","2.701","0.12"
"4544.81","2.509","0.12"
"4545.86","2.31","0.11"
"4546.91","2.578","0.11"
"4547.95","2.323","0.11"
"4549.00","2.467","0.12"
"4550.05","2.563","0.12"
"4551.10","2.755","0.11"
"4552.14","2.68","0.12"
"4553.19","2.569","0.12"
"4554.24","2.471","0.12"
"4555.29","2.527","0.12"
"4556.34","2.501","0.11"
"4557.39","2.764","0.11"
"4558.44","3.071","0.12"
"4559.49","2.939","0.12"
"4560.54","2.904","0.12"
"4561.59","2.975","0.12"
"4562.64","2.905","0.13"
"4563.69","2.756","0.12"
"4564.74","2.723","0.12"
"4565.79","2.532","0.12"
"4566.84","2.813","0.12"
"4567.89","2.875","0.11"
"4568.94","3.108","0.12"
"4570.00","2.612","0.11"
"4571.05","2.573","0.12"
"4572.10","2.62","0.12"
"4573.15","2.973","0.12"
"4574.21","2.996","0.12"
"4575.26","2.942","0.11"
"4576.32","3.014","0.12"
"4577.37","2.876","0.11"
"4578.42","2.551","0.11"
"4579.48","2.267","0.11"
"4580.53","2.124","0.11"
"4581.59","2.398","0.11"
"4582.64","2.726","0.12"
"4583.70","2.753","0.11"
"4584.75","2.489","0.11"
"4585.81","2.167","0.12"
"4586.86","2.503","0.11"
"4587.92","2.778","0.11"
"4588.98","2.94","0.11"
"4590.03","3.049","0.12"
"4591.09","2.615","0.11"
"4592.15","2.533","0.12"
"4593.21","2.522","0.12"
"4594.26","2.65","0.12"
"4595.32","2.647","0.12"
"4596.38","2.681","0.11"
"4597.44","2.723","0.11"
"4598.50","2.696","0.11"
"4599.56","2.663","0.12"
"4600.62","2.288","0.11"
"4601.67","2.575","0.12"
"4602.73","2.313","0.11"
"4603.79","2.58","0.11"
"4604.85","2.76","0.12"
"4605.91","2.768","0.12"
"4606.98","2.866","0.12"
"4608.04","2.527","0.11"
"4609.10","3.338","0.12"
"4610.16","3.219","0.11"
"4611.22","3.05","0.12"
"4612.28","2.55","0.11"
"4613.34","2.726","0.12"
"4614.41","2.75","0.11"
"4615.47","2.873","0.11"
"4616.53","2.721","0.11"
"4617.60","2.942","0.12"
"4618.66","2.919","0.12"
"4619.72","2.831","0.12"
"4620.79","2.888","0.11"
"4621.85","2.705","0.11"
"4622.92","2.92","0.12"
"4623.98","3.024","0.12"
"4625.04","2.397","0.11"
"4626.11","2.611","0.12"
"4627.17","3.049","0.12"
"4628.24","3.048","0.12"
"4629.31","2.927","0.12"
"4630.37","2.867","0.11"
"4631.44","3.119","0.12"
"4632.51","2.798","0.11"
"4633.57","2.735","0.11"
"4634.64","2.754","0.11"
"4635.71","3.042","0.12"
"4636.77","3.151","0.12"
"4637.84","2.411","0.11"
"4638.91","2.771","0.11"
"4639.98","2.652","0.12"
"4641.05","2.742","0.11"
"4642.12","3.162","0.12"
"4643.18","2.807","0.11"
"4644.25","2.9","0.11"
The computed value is -4.9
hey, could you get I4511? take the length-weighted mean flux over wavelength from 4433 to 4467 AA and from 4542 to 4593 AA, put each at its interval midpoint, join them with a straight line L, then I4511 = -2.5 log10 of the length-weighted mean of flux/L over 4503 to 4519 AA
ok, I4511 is -0.158 mag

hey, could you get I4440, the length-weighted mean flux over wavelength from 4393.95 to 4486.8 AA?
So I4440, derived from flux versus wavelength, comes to 2.03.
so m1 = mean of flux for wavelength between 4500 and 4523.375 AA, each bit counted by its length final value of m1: 2.66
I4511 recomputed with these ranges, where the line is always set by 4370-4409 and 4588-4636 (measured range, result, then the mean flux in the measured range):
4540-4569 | -0.07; 2.67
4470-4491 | -0.11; 2.37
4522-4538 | 0.15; 2.09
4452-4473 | 0.06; 1.96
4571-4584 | -0.03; 2.68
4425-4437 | 0.07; 1.79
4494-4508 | -0.13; 2.53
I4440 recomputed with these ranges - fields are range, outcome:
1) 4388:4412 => 1.82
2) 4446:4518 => 2.33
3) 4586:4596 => 2.68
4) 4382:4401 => 1.72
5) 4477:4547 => 2.43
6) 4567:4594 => 2.68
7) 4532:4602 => 2.61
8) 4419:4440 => 1.97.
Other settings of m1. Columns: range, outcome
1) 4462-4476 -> 2.26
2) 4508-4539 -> 2.37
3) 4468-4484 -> 2.3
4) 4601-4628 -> 2.8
